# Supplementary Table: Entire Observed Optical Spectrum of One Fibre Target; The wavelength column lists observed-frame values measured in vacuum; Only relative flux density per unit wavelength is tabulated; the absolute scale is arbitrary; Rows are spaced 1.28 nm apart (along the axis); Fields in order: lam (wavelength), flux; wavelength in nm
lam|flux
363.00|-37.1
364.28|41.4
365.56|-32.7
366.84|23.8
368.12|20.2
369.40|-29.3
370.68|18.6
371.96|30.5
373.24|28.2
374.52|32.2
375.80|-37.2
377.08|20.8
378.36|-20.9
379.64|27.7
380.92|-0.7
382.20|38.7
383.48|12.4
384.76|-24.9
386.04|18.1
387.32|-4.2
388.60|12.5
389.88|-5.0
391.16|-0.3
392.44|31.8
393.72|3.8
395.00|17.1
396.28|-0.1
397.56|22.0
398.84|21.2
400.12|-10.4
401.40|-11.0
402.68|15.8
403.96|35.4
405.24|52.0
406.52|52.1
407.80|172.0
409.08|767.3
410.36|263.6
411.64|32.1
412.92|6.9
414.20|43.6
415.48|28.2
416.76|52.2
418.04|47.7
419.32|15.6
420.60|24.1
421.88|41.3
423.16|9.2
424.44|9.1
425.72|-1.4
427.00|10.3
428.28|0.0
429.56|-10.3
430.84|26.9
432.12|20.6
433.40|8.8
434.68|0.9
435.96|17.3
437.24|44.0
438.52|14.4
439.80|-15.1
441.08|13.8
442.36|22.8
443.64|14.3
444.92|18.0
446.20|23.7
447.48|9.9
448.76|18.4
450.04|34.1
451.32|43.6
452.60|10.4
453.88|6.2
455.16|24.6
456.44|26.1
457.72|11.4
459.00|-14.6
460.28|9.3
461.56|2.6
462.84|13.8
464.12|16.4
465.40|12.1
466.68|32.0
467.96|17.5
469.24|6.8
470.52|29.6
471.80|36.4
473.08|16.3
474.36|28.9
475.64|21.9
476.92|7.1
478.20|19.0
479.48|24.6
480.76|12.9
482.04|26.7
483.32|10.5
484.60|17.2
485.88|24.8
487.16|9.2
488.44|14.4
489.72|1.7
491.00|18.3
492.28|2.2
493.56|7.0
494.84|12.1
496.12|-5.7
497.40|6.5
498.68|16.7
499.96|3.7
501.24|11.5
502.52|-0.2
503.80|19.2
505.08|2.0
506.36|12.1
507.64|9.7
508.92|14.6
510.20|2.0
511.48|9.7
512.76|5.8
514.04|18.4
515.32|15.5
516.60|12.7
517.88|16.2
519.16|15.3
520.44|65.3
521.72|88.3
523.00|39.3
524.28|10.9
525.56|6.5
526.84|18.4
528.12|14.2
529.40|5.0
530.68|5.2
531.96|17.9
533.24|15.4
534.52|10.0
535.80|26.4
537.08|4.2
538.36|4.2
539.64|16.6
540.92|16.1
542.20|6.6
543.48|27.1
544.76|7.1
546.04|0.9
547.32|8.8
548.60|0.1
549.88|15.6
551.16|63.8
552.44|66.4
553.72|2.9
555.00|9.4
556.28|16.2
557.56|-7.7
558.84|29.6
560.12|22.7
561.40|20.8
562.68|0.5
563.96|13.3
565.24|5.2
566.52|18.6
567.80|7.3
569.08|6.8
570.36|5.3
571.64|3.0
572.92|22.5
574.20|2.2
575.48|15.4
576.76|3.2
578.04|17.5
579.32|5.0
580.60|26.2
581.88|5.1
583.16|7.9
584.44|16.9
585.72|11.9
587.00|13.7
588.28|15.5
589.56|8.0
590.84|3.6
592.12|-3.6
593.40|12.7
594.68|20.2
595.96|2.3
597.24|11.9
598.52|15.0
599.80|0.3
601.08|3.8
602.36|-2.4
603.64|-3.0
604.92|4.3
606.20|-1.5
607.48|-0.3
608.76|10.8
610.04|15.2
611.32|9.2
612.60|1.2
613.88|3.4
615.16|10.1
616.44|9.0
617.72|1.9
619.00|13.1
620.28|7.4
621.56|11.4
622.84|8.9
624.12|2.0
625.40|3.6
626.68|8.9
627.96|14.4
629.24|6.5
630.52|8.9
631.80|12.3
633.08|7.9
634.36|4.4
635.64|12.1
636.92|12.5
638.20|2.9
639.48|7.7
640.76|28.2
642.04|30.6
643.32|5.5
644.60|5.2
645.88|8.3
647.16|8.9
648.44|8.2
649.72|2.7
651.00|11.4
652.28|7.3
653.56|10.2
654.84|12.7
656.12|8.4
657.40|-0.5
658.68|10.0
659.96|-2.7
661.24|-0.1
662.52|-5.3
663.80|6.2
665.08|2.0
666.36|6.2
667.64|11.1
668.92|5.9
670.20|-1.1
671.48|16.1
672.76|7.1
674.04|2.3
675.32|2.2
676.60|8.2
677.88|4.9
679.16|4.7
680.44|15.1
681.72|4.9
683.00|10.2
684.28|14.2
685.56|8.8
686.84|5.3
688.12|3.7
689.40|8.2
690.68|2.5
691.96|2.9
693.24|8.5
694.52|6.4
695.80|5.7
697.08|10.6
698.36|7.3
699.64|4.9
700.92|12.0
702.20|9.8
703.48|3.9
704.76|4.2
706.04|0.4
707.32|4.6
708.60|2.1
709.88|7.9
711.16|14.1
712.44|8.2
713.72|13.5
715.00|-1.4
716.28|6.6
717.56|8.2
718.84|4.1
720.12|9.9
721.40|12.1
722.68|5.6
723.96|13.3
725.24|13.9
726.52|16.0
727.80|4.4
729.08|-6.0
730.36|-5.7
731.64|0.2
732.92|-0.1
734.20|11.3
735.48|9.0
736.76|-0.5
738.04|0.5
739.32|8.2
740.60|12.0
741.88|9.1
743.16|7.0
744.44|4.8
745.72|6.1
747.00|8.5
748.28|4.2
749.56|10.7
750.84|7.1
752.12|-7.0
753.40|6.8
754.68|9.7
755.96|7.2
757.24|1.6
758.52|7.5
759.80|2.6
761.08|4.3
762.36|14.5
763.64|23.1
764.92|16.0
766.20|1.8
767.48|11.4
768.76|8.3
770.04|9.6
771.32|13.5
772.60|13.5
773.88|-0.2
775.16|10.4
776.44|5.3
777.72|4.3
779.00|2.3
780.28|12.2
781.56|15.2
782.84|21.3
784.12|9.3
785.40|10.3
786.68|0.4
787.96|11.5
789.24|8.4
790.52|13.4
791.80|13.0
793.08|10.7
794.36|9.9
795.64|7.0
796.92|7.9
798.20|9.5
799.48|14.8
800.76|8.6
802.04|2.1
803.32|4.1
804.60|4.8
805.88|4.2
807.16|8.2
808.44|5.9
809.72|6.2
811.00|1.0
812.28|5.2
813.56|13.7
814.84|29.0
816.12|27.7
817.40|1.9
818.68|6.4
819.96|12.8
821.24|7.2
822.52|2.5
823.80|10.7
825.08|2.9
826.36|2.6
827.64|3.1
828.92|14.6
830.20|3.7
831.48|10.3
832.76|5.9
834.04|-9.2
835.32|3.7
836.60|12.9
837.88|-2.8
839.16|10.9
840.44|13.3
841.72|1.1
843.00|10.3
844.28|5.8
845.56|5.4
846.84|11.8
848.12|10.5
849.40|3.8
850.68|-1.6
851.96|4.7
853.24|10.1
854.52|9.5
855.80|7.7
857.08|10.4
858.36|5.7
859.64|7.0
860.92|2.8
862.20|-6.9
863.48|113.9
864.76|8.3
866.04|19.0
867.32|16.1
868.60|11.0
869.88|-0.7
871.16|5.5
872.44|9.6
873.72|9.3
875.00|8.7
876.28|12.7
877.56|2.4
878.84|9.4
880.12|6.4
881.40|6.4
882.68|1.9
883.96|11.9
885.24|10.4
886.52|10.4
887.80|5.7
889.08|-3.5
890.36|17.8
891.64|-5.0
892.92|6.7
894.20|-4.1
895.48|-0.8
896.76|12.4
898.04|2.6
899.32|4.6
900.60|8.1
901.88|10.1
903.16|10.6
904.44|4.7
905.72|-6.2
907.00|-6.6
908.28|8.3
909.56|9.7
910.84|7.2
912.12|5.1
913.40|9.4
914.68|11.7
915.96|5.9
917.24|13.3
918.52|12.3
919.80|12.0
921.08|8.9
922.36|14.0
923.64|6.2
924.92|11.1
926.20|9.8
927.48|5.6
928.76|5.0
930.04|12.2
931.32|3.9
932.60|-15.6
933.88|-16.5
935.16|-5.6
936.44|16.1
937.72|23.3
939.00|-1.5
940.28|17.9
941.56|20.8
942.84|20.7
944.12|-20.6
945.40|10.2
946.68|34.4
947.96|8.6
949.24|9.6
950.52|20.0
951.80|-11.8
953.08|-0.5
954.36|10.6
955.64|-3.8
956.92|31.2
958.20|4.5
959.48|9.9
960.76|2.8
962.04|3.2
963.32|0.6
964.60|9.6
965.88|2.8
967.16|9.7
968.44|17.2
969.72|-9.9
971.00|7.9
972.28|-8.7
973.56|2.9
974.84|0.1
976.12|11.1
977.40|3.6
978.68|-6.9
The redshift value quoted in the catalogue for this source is 2.36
